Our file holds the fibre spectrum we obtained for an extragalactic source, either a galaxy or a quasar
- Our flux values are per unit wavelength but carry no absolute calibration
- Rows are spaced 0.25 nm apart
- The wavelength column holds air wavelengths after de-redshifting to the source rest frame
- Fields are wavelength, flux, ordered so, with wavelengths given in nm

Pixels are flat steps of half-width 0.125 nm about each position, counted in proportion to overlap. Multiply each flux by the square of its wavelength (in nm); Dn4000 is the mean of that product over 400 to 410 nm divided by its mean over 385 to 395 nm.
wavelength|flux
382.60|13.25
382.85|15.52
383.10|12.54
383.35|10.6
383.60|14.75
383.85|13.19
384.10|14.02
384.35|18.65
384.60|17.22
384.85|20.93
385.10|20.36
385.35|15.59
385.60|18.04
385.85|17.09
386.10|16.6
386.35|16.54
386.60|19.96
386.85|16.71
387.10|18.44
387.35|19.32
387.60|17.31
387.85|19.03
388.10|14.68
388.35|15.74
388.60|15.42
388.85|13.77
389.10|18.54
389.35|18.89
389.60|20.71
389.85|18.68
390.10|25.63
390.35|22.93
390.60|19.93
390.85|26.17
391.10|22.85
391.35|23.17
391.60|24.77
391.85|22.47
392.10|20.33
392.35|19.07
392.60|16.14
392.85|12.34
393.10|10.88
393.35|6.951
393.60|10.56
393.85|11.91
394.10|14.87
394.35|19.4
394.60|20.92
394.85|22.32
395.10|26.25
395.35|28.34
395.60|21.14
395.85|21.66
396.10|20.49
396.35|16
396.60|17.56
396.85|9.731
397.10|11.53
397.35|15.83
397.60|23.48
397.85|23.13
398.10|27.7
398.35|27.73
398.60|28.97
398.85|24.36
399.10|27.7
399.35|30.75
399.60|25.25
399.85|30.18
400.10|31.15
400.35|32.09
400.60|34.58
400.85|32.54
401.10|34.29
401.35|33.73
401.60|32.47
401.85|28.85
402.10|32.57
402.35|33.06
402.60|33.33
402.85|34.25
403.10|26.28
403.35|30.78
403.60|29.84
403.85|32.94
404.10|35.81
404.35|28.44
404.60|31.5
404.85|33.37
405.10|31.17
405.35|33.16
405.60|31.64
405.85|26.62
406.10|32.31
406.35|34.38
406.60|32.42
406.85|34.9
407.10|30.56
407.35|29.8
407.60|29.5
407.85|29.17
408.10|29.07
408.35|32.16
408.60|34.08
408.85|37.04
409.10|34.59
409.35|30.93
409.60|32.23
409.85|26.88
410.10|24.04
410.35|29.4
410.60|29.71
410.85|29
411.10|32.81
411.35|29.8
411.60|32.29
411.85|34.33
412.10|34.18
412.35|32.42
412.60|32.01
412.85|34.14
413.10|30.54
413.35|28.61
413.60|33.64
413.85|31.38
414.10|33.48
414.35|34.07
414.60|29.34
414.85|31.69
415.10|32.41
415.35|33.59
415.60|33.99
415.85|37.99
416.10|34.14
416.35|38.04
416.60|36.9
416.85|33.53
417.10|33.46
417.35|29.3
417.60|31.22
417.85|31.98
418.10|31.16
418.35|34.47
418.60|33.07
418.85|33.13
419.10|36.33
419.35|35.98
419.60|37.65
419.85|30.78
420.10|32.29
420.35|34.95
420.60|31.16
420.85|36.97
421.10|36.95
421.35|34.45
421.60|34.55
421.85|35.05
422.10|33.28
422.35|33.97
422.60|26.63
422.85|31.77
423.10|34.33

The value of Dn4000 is 1.89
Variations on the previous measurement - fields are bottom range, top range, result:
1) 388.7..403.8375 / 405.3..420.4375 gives 1.49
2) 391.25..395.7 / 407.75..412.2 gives 1.84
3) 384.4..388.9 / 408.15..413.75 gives 2.04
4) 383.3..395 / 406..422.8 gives 2.08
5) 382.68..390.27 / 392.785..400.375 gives 1.29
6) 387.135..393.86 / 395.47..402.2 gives 1.48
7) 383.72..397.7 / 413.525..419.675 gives 2.10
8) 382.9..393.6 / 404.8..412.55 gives 1.97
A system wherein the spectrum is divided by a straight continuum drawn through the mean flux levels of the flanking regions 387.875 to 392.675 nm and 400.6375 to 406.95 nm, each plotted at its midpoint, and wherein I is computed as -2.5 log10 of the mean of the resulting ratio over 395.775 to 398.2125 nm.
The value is 0.37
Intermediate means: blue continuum 20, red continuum 32.1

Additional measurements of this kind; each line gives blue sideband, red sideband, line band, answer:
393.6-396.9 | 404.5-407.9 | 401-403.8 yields -0.17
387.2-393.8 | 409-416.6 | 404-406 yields -0.15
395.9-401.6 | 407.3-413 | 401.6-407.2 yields -0.12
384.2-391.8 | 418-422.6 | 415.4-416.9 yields -0.12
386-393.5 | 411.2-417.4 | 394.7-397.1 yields 0.11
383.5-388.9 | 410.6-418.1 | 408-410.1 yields -0.07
